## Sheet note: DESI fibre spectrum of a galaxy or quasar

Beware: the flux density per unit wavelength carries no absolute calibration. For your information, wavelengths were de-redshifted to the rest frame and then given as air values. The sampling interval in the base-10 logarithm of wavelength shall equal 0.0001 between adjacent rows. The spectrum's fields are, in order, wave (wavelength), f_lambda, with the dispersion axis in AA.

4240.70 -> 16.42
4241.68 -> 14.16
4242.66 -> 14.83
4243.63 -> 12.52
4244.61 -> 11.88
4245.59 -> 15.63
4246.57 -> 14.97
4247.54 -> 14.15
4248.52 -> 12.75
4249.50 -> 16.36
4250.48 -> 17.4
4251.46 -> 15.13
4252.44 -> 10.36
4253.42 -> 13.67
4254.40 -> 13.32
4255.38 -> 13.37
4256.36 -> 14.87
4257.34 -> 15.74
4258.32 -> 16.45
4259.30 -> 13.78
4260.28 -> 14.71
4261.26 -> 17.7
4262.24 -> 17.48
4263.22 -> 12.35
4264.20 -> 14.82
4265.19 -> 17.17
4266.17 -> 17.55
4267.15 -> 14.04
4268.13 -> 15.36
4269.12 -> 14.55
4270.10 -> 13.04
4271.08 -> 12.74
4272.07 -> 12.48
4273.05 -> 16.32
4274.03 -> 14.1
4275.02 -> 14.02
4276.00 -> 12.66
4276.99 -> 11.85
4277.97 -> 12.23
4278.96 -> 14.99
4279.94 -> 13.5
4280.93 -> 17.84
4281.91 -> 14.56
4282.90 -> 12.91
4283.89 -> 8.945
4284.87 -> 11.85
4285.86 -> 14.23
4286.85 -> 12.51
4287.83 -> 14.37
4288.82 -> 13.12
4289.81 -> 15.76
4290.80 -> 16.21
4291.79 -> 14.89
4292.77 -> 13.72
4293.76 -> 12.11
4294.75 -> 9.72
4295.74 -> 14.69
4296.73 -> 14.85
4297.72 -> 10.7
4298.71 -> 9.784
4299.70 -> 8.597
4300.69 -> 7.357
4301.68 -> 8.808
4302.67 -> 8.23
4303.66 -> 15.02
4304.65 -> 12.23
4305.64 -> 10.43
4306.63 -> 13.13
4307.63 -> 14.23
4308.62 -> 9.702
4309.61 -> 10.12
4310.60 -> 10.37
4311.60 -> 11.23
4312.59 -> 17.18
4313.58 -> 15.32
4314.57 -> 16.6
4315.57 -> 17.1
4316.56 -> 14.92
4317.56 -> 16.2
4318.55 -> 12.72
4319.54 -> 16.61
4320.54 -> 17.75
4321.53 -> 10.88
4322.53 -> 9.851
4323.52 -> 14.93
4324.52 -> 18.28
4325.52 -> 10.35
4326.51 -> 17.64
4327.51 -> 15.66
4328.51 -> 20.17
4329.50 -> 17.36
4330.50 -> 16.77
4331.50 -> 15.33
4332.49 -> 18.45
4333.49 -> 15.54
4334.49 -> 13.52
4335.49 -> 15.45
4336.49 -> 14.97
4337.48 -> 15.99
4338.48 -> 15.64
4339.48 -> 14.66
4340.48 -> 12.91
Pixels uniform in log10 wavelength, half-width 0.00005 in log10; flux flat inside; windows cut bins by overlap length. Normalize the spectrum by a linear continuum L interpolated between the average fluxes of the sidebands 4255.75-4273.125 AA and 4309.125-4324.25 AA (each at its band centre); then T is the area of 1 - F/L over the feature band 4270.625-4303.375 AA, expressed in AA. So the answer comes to 4.3 AA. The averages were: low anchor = 15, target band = 12.8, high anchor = 14.2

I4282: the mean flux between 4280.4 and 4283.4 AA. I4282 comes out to 15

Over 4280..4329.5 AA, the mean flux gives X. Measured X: 13.4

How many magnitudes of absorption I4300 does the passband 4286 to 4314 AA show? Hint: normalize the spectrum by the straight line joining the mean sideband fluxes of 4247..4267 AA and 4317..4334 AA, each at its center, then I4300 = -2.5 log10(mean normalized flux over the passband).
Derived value 0.24 mag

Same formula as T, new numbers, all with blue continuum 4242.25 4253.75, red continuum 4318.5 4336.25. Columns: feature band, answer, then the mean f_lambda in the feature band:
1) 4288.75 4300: 1.5 AA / 12.9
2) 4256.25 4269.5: -1.0 AA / 15.5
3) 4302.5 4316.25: 1.9 AA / 13.1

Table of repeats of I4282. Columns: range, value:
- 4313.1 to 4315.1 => 16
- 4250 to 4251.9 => 16.3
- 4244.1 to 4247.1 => 14.2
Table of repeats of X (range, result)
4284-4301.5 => 12.5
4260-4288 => 14.2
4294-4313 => 11.4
